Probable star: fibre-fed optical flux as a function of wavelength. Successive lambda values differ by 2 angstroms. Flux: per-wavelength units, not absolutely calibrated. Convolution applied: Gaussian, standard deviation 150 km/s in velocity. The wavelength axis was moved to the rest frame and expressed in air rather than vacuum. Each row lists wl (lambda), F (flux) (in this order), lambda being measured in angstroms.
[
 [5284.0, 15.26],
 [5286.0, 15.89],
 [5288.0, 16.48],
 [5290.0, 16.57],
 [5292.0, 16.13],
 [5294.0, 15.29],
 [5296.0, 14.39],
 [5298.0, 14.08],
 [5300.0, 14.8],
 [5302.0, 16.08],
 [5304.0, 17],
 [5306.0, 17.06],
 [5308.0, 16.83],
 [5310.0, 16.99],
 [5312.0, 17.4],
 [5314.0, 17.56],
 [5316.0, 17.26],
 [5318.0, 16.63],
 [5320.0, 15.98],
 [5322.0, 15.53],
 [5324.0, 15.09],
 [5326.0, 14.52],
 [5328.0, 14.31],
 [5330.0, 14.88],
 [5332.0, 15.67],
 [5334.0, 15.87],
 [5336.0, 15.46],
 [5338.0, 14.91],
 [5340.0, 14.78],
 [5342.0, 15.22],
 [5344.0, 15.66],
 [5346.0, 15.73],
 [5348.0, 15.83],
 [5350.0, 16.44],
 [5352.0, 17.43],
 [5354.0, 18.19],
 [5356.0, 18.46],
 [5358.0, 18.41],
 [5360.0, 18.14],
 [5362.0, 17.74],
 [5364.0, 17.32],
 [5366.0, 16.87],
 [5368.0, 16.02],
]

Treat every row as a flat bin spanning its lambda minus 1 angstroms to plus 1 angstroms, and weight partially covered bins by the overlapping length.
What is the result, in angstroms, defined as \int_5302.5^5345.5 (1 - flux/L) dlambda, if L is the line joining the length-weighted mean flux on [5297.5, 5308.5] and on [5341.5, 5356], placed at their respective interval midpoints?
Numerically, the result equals 0.8 angstroms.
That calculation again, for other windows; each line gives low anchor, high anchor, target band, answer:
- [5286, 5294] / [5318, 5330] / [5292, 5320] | -1.0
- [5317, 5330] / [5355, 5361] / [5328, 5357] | 1.7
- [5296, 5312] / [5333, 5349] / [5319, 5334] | 0.5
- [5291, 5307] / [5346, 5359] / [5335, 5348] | 1.3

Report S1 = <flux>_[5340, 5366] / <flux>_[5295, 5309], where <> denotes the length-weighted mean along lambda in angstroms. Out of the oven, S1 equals 1.08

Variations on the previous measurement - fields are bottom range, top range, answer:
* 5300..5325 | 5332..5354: 0.96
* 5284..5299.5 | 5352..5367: 1.15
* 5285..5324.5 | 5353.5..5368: 1.10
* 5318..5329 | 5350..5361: 1.18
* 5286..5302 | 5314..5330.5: 1.01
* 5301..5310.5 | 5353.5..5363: 1.08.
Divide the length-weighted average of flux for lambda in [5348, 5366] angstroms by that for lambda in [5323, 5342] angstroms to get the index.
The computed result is 1.2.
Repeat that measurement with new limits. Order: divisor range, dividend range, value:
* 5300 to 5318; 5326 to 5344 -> 0.90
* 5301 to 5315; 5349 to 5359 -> 1.05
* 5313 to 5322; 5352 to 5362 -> 1.09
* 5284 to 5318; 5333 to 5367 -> 1.02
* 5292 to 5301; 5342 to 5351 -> 1.07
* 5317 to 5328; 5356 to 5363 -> 1.18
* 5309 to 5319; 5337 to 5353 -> 0.92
